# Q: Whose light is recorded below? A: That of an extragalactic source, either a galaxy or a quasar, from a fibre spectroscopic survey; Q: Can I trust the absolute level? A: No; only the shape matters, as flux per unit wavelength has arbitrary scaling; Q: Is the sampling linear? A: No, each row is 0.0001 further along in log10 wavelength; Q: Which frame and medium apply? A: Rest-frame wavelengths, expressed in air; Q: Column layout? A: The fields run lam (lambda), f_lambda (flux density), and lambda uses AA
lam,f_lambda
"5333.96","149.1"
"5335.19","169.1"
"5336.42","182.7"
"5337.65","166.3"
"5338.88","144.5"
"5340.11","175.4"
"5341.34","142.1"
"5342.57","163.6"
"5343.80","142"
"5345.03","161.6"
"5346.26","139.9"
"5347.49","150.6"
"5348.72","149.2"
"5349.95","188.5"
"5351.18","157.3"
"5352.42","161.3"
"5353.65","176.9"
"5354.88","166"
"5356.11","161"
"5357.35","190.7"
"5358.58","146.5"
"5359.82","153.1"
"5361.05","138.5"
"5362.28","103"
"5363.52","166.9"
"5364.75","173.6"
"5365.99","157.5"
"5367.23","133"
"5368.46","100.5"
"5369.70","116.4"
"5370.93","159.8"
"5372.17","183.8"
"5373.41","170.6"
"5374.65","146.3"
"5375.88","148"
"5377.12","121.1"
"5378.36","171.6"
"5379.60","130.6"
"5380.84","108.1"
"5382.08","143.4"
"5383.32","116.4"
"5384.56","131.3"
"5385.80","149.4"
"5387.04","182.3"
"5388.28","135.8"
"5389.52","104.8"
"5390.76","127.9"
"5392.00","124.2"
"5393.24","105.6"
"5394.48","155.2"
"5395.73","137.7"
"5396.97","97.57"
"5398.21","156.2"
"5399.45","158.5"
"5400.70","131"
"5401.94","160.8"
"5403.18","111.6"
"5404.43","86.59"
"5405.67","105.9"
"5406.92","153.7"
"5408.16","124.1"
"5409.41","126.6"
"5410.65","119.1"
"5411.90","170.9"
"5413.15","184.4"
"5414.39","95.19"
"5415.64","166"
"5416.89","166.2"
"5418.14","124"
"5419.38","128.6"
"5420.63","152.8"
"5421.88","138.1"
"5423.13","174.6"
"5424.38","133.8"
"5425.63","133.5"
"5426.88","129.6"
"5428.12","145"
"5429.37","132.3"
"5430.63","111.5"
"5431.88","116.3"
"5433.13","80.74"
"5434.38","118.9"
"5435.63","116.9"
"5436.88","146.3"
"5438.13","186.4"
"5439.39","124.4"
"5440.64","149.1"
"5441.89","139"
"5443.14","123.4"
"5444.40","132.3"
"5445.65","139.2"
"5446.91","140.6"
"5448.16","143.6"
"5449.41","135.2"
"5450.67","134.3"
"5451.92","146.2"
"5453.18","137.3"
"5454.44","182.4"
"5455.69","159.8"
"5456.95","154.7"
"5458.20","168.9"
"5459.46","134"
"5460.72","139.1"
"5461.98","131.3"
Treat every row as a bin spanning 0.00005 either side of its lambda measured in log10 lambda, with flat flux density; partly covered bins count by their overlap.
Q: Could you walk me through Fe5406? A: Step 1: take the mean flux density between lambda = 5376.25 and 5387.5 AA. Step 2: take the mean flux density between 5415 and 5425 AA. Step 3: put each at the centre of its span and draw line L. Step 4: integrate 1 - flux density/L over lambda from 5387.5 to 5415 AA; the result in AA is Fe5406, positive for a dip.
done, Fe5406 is 2.4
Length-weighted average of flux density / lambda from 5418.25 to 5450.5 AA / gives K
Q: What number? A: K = 135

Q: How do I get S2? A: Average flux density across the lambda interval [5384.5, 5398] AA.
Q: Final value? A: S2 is 133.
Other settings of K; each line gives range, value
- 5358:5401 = 140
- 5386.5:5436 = 133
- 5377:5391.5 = 136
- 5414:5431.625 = 138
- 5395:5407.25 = 130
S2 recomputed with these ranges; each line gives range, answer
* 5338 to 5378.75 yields 153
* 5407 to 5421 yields 142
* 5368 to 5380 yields 146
